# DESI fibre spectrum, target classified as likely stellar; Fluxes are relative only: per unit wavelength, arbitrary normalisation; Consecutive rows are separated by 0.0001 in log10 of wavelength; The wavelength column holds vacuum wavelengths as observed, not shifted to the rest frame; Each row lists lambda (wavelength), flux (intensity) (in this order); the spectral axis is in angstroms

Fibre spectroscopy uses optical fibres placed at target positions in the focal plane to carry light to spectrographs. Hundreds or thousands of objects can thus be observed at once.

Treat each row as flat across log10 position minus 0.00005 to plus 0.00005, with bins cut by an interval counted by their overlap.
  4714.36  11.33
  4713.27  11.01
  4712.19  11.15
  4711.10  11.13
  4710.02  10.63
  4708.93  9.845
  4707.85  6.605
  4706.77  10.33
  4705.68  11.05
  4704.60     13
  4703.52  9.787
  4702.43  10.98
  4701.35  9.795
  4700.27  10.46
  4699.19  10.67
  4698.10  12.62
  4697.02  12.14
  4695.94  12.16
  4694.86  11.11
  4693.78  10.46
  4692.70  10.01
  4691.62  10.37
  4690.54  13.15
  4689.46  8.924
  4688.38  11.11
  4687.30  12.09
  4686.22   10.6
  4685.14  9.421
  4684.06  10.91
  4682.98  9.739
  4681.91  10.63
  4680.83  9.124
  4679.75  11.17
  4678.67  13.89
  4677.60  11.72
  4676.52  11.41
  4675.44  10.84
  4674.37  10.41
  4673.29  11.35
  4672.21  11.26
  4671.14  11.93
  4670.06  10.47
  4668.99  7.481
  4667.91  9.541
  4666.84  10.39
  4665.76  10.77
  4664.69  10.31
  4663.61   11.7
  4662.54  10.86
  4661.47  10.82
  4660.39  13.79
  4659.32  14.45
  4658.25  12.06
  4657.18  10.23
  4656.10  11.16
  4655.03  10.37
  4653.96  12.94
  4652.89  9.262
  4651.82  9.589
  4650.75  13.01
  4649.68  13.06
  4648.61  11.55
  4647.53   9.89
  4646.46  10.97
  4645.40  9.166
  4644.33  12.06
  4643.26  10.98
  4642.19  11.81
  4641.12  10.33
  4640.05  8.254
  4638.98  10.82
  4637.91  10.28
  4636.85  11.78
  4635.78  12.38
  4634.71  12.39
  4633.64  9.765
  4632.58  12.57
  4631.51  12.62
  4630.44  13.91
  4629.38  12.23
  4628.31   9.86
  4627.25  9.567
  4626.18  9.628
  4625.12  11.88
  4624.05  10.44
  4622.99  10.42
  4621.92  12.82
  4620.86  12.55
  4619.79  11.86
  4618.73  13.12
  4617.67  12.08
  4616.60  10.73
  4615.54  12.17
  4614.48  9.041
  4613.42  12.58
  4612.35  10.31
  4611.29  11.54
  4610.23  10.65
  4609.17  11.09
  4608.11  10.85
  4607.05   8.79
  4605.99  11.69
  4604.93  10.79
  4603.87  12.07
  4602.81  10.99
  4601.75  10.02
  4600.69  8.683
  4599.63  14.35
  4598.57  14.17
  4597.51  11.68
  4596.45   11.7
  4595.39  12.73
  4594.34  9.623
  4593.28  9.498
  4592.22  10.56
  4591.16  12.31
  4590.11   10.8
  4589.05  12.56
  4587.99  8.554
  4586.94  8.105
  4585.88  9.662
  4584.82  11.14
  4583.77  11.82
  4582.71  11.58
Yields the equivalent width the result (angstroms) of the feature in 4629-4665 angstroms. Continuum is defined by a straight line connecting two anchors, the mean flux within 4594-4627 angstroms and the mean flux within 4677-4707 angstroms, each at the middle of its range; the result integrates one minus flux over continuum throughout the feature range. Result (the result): -0.73 angstroms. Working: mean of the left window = 11.3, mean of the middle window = 11.4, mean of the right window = 11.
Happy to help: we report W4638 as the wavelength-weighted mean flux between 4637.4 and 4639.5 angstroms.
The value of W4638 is 10.5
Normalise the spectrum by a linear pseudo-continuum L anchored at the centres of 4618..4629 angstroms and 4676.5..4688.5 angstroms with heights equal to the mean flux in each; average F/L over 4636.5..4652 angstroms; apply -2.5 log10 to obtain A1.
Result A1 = 0.02 mag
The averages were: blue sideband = 11.2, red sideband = 11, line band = 10.9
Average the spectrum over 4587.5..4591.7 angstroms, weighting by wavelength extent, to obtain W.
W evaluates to 11.1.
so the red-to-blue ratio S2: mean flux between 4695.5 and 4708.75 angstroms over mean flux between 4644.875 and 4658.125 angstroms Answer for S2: 0.98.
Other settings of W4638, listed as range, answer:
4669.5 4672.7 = 11.2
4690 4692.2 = 11.7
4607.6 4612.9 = 10.9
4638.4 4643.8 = 10.4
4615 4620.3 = 12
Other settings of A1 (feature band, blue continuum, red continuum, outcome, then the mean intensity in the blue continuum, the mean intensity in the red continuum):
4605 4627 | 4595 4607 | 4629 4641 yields 0.03 mag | 11.6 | 11.5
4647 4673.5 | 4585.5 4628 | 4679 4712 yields -0.03 mag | 11.1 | 10.7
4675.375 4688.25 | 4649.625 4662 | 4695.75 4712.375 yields 0.02 mag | 11.7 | 10.7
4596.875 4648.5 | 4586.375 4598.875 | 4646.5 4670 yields -0.02 mag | 11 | 11.1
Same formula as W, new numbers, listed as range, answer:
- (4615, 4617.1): 11.5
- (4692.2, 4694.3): 10.2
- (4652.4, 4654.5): 11.2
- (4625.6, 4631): 11.1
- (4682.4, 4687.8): 10.5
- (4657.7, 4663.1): 12.4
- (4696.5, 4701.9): 11.1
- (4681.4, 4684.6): 10.4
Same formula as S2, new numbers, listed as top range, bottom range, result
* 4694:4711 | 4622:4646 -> 0.97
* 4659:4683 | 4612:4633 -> 0.96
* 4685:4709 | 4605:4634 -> 0.95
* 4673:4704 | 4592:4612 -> 0.98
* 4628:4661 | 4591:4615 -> 1.03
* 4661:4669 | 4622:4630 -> 0.97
